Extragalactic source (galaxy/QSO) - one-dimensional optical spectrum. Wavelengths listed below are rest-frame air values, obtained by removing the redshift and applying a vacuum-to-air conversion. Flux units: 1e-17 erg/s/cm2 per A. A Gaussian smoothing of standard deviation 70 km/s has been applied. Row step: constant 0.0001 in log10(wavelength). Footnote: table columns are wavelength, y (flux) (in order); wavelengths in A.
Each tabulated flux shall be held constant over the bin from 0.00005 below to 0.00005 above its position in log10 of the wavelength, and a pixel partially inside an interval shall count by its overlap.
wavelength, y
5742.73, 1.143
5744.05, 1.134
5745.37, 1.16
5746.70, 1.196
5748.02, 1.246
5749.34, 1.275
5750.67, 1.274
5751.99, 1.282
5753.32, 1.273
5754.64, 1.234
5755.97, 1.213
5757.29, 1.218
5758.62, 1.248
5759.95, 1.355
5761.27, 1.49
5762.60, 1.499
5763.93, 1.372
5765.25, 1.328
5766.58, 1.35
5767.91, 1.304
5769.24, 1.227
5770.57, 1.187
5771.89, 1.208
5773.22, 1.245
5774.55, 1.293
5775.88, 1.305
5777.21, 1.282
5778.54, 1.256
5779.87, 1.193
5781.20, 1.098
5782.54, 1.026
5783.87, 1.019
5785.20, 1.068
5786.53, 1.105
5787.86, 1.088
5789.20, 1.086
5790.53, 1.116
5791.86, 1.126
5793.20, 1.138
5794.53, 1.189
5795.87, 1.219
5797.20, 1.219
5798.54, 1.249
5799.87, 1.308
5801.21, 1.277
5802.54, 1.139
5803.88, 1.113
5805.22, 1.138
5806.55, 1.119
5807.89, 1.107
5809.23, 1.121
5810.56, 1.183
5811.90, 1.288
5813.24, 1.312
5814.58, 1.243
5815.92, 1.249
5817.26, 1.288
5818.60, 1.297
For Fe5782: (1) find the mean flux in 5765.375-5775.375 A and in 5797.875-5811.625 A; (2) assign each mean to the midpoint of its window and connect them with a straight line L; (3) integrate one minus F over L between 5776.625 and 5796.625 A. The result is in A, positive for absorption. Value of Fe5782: 1.5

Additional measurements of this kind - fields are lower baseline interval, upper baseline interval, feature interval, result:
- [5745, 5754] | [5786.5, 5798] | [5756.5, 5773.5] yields -1.4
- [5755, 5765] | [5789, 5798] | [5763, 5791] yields 1.1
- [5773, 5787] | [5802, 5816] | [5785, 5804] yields 0.1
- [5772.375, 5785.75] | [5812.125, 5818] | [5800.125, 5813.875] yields 0.8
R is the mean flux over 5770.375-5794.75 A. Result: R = 1.16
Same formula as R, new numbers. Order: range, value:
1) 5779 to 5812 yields 1.15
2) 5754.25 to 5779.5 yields 1.29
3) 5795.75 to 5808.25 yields 1.19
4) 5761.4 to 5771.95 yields 1.32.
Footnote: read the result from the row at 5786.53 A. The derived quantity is 1.105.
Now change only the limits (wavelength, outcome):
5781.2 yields 1.098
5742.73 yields 1.143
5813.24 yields 1.312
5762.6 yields 1.499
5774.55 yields 1.293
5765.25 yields 1.328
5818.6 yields 1.297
